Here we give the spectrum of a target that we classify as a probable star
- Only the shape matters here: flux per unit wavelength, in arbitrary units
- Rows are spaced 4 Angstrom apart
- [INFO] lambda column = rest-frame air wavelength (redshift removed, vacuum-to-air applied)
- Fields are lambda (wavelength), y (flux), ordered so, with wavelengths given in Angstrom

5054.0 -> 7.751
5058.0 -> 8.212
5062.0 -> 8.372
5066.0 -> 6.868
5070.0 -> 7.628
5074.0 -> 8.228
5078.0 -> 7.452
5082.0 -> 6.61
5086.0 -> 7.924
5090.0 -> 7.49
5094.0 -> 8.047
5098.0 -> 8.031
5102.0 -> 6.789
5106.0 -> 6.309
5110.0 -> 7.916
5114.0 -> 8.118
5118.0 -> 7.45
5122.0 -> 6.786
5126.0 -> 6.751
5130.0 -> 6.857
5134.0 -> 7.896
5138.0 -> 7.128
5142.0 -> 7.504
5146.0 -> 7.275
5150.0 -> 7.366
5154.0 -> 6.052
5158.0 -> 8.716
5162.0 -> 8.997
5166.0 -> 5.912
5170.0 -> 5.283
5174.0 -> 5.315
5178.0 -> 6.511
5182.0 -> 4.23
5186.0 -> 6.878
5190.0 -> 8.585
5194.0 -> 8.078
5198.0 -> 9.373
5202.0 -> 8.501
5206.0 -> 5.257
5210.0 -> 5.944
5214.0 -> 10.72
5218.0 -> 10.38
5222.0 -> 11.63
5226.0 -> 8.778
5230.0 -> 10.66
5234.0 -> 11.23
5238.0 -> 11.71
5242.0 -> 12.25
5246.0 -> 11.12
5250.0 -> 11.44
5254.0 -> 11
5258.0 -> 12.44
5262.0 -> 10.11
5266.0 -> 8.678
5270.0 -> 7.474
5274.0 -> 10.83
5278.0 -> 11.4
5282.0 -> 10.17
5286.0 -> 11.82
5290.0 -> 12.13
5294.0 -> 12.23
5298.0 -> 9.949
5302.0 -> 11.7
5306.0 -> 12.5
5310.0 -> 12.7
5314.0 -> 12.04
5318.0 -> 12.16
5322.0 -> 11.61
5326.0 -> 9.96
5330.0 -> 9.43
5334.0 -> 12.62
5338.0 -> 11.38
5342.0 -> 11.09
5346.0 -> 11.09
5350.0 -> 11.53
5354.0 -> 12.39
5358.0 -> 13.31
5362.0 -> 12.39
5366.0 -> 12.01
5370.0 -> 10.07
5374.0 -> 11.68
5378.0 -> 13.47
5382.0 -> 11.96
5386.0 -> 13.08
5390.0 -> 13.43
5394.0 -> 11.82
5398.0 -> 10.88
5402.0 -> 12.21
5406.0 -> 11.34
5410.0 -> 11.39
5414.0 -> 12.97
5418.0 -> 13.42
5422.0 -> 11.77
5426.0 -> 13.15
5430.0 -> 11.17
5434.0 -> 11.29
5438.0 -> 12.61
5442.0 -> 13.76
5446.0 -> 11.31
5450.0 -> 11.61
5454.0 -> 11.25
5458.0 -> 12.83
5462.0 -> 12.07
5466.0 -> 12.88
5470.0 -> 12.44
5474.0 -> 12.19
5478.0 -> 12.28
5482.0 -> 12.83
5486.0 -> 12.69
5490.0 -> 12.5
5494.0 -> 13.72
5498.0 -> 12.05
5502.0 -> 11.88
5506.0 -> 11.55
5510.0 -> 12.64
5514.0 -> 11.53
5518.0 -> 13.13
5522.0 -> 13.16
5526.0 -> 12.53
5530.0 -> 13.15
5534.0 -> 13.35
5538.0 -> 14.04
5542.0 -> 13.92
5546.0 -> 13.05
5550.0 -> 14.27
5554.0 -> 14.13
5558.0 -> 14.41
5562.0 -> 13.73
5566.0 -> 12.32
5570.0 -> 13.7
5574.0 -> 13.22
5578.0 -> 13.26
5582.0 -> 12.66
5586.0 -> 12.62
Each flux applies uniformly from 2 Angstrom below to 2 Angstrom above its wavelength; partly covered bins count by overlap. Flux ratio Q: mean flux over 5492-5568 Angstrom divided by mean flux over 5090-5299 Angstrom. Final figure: 1.51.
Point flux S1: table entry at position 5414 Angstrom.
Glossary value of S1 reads 12.97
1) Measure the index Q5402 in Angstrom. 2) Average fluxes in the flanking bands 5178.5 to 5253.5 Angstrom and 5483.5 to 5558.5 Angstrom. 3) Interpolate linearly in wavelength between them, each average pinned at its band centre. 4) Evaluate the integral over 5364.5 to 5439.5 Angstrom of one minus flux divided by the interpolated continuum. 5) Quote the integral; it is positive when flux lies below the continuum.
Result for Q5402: -3.6 Angstrom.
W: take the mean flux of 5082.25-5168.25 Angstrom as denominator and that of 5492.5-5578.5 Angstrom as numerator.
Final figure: 1.78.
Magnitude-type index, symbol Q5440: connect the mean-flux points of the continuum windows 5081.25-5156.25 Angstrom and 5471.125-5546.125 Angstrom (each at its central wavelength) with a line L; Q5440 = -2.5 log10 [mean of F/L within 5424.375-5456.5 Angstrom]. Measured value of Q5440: -0.022 mag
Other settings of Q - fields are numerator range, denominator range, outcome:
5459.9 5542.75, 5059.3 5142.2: 1.70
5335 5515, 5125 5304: 1.35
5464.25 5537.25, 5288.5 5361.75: 1.08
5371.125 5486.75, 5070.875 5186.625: 1.72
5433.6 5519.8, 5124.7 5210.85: 1.75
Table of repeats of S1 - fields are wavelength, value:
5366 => 12.01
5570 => 13.7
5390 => 13.43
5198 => 9.373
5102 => 6.789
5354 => 12.39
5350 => 11.53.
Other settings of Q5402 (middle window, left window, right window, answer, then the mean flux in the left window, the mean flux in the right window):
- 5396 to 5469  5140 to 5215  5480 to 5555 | -4.0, 7.14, 12.9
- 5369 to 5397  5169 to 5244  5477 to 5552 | -3.1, 8.53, 12.9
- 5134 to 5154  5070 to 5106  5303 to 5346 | 2.8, 7.5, 11.5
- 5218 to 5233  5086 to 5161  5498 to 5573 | -2.7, 7.4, 13.1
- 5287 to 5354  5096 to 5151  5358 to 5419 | -4.0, 7.3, 12.2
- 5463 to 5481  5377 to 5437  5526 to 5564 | 0.7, 12.2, 13.7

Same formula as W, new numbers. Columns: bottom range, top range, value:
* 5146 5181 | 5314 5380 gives 1.73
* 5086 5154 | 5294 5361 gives 1.58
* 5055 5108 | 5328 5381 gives 1.56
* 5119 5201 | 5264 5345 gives 1.56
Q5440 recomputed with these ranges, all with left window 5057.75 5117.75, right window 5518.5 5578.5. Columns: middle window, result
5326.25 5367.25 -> -0.071 mag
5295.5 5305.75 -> -0.088 mag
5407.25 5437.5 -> -0.028 mag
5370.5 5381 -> -0.082 mag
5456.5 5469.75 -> -0.015 mag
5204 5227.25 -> 0.054 mag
